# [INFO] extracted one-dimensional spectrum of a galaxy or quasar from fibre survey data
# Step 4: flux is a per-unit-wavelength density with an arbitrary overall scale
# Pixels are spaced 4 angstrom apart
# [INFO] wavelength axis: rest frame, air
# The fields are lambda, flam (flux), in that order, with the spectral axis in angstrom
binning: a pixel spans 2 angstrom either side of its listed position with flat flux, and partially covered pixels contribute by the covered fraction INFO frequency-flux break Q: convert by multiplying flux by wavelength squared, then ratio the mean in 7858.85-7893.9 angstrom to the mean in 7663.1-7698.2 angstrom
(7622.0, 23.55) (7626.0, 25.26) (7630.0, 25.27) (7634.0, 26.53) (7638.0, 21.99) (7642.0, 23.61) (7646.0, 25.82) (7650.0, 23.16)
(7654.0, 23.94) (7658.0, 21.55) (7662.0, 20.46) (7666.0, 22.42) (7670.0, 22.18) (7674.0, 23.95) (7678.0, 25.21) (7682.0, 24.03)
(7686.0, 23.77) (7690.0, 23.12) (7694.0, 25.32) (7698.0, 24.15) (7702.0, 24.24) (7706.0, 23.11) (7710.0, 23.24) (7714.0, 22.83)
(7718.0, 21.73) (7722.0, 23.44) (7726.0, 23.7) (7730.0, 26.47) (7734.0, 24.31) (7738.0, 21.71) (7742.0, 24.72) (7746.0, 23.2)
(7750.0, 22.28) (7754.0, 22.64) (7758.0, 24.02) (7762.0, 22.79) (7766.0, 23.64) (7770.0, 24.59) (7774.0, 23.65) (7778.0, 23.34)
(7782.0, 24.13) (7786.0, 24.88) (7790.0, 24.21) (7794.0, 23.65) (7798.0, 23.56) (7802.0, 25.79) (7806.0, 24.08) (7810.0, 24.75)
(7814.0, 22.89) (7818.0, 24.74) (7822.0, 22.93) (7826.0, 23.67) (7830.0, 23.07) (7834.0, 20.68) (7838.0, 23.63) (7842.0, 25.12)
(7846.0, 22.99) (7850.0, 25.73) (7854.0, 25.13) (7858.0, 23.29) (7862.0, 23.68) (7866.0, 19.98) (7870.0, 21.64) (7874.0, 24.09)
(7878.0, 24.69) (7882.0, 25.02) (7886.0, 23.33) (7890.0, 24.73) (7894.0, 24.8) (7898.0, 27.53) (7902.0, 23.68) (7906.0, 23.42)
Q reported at 1.04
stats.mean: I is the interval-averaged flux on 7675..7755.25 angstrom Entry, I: 23.7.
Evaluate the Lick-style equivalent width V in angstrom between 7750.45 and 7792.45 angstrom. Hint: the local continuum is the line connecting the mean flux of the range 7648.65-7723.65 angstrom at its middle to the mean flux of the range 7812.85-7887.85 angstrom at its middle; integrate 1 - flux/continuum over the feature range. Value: -0.6 angstrom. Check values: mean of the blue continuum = 23.3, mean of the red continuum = 23.5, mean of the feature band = 23.7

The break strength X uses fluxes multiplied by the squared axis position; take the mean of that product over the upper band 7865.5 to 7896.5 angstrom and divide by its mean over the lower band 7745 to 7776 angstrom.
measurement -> 1.0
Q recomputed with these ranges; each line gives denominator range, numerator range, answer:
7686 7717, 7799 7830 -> 1.05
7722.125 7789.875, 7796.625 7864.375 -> 1.02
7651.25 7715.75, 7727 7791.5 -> 1.04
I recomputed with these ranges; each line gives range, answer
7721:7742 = 24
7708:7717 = 22.9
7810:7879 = 23.4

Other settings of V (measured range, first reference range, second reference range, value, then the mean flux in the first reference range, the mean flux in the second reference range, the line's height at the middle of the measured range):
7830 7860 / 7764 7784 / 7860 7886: -0.5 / 23.9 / 23.2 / 23.4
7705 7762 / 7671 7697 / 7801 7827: 1.8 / 24.2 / 24.1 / 24.1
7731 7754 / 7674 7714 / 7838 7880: 0.5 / 24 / 23.6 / 23.9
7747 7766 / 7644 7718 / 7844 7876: 0.3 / 23.4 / 23.3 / 23.4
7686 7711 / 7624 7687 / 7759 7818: -0.1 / 23.7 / 24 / 23.8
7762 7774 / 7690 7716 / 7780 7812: 0.2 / 23.8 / 24.4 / 24.2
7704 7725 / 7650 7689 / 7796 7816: 0.5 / 23.1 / 24.2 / 23.4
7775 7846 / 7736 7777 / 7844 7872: -1.7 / 23.3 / 23.2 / 23.3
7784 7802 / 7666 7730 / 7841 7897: -0.4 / 23.7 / 23.9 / 23.8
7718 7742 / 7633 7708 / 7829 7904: -0.2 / 23.6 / 23.8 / 23.7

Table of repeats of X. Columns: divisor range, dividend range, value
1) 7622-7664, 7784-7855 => 1.06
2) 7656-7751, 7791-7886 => 1.05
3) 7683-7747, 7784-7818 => 1.05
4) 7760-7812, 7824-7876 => 0.98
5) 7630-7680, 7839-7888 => 1.07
